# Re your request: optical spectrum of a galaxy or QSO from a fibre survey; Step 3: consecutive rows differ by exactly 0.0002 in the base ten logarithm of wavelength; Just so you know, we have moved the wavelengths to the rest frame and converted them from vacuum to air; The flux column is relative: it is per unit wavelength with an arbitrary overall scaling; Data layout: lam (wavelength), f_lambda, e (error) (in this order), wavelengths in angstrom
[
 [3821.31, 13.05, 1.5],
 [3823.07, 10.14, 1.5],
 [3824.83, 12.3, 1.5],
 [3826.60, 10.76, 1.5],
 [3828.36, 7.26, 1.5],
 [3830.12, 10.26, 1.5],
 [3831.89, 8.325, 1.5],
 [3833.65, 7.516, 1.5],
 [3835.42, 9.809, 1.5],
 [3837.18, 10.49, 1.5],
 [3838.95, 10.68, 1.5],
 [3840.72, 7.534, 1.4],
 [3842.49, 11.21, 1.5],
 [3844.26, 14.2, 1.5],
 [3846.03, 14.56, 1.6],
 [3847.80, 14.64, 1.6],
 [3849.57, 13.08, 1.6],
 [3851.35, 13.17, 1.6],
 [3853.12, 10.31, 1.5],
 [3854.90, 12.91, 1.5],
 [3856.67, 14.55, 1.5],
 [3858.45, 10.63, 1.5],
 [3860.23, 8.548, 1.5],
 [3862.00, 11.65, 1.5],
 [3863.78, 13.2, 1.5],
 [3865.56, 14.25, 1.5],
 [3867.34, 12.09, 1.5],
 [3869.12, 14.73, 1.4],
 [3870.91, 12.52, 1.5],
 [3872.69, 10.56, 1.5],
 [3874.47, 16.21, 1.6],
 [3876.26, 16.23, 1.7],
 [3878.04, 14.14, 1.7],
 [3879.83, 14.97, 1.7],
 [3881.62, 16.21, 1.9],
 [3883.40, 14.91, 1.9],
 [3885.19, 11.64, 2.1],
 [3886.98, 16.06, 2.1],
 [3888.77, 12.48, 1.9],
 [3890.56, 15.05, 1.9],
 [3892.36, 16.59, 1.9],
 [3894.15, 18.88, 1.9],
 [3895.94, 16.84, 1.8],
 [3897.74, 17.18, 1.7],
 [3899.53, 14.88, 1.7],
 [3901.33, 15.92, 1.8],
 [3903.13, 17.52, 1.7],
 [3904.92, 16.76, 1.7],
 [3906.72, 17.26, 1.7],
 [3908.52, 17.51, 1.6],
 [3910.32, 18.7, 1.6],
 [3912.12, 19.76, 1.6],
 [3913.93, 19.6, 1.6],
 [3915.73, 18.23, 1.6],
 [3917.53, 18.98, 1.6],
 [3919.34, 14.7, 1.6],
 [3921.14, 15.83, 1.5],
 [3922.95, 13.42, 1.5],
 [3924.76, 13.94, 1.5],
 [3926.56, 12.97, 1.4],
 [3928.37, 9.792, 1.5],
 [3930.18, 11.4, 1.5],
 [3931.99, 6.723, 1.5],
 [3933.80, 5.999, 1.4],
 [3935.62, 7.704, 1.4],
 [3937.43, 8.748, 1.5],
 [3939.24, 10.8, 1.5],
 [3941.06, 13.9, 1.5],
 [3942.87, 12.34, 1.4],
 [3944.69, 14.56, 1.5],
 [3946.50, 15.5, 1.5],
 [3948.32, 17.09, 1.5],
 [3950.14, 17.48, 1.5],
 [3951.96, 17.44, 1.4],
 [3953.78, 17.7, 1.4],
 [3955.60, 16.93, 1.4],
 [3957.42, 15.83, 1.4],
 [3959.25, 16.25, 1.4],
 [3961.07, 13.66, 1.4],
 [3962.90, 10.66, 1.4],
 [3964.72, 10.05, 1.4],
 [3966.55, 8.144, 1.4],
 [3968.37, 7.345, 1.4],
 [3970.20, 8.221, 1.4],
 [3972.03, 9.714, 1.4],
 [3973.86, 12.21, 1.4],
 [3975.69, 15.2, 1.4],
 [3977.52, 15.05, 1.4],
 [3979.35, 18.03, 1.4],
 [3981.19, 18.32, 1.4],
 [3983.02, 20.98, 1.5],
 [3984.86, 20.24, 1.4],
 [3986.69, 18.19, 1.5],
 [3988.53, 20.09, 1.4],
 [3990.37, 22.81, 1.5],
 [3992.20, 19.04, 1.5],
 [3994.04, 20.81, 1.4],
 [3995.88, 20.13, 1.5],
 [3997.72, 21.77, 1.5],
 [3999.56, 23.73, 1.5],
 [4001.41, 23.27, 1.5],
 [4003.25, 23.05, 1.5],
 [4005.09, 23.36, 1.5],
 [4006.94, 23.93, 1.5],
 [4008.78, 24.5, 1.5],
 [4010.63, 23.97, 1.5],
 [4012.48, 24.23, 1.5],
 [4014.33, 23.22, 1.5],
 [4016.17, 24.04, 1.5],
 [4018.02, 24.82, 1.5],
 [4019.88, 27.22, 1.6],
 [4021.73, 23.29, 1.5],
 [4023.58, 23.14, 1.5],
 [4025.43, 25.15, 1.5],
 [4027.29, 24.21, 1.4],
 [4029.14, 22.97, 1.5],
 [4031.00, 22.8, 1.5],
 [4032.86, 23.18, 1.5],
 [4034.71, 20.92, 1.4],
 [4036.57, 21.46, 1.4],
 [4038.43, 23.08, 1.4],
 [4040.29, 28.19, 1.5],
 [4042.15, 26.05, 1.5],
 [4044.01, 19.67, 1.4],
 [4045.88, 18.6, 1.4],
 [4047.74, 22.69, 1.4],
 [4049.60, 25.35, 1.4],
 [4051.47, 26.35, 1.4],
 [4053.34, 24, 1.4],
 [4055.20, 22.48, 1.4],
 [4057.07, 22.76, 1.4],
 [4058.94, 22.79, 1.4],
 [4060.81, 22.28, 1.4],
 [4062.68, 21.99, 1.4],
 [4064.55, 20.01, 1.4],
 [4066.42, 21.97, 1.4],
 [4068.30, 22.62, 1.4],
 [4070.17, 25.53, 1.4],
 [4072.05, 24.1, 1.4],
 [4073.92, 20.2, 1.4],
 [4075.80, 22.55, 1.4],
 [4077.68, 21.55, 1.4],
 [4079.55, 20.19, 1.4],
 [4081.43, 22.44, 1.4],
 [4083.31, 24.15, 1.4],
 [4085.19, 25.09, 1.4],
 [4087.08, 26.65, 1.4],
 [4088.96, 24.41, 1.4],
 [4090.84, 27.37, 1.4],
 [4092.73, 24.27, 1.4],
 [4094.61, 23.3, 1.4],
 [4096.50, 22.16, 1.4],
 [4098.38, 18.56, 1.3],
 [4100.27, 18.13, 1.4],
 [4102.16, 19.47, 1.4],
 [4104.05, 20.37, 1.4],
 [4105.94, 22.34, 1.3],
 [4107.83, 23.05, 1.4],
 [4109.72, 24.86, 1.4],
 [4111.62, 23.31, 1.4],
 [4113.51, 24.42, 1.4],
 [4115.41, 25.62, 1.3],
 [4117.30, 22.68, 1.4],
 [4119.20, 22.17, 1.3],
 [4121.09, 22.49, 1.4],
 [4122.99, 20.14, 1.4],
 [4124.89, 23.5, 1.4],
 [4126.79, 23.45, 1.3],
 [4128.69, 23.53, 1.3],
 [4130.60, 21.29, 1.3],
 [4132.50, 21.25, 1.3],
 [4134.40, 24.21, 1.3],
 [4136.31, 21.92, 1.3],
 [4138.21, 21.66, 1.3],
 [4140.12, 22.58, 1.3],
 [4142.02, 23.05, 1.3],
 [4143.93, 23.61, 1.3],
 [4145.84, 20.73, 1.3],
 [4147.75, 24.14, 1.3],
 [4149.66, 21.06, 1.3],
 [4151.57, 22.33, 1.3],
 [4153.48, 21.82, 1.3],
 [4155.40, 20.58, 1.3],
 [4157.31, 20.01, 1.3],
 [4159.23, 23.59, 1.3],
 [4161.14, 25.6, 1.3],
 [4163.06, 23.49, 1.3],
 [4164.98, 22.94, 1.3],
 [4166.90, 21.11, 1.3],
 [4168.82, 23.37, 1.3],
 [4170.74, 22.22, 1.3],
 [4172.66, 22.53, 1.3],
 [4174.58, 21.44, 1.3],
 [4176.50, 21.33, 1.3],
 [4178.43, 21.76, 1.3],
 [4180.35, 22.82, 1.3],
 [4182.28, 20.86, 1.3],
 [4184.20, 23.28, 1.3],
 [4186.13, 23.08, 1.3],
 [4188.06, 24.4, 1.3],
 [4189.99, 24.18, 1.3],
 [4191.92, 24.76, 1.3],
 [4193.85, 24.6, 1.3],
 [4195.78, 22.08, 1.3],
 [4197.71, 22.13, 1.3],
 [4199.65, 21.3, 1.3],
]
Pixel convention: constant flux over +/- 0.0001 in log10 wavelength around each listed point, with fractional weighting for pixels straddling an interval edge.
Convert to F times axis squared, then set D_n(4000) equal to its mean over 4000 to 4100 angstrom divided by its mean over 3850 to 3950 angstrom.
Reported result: 1.77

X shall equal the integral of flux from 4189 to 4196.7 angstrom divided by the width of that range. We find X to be 23.9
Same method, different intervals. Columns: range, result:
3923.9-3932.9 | 11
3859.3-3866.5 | 11.9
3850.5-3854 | 11.7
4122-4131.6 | 22.4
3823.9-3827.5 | 11.5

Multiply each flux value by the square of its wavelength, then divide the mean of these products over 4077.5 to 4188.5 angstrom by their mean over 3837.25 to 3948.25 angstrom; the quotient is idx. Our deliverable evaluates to 1.84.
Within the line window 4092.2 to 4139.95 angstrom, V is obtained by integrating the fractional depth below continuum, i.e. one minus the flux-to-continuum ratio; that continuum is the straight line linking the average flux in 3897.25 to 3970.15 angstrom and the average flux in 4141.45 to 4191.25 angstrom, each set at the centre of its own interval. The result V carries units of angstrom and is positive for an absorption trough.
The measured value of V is -3.7 angstrom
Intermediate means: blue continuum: 14.1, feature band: 22.3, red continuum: 22.5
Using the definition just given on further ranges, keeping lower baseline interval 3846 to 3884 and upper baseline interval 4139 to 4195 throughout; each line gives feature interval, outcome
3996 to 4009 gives -4.09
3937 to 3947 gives 1.92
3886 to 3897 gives -1.41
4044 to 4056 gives -2.47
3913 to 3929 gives -0.36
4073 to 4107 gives -3.58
